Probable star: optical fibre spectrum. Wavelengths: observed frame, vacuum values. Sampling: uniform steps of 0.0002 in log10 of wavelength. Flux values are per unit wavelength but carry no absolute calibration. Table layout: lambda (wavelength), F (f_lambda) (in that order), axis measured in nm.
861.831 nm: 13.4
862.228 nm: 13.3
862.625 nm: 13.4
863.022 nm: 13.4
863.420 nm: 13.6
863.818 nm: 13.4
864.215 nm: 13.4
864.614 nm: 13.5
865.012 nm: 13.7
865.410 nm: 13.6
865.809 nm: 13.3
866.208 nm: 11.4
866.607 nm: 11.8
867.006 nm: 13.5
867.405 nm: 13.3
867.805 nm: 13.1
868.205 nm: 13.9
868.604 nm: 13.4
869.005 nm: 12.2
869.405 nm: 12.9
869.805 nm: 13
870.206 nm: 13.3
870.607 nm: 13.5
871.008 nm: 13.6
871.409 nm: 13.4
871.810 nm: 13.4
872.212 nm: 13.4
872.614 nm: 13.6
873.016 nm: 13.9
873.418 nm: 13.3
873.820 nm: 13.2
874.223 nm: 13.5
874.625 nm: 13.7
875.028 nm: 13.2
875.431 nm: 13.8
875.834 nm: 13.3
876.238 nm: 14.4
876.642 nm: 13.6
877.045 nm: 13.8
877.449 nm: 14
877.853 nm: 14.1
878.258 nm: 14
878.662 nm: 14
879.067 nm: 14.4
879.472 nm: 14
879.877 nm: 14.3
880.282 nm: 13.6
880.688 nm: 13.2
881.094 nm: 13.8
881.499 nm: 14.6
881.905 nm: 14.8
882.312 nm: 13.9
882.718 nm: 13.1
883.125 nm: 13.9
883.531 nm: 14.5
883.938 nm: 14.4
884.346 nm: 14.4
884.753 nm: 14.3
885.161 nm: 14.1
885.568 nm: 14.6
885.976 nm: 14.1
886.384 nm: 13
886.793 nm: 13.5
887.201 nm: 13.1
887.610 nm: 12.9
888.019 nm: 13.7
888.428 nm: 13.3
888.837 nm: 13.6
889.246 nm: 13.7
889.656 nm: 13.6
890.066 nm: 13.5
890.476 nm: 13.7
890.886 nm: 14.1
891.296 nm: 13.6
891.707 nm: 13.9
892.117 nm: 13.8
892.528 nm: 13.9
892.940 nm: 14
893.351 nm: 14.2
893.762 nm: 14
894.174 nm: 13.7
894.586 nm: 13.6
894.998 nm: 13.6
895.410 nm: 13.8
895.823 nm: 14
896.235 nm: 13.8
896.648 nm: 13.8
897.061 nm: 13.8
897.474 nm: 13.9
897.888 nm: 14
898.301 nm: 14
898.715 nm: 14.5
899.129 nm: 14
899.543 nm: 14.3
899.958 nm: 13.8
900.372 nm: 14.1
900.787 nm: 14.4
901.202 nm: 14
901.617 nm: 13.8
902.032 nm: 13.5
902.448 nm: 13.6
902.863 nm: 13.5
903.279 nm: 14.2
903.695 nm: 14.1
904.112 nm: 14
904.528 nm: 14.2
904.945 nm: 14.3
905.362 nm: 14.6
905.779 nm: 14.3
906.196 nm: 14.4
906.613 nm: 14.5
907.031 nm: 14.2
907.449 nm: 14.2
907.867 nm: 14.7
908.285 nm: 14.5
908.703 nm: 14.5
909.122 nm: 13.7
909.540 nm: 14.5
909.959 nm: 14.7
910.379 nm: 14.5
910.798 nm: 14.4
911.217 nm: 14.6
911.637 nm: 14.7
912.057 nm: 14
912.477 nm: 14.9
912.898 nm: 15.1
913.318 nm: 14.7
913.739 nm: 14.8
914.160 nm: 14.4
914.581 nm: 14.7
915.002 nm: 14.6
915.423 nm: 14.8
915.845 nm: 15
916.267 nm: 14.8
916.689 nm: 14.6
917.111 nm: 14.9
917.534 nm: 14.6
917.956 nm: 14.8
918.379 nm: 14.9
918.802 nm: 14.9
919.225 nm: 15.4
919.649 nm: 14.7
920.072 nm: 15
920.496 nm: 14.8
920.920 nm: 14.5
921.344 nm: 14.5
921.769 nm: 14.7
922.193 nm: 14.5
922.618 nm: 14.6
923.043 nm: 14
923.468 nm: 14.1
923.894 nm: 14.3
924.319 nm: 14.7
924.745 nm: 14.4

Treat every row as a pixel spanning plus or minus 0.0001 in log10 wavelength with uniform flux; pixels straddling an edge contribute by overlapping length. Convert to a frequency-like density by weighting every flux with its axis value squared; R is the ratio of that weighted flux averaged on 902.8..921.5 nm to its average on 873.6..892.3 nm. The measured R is 1.12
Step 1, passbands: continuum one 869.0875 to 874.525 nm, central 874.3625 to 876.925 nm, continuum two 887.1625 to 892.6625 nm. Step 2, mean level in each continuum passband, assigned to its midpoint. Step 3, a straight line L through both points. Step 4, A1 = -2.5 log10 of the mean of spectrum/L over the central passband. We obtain -0.02 mag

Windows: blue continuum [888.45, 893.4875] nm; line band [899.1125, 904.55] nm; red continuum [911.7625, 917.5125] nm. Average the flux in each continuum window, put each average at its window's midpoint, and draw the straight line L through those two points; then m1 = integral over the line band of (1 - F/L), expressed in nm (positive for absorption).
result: 0.10 nm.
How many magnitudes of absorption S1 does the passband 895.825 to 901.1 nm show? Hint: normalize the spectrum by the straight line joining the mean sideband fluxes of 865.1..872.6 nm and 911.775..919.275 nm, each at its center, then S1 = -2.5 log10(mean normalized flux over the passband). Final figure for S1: 0.010 mag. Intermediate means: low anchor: 13.1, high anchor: 14.8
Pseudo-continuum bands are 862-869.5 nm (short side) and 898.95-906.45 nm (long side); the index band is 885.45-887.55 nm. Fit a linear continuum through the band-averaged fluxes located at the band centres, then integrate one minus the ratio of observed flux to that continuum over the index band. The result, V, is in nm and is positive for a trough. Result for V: 0.02 nm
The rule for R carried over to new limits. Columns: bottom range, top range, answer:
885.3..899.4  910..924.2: 1.12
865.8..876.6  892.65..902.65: 1.11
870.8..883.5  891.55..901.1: 1.06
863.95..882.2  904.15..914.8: 1.16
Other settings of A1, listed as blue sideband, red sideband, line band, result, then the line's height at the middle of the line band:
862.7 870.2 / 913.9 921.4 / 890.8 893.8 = 0.00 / 14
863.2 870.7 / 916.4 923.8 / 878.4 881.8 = -0.04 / 13.5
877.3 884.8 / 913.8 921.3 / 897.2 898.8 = 0.03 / 14.4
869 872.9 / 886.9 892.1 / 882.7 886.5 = -0.05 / 13.5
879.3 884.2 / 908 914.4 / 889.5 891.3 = 0.04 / 14.2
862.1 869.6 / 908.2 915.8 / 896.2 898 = 0.02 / 14.1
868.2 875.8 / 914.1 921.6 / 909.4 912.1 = 0.00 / 14.6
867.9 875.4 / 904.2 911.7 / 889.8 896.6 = 0.01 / 14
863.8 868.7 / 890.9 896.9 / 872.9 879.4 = -0.03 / 13.4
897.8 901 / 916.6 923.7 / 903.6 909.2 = 0.00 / 14.3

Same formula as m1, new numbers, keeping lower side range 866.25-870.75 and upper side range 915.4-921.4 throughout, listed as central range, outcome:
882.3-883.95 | -0.04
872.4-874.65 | -0.05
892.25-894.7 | 0.00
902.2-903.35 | 0.04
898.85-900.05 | 0.00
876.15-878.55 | -0.11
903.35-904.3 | 0.01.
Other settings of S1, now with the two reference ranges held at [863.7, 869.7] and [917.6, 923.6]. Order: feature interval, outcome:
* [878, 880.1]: -0.05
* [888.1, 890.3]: 0.02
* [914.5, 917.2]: -0.02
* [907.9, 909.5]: 0.00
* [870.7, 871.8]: -0.02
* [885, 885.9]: -0.05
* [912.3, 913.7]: -0.03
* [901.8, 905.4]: 0.02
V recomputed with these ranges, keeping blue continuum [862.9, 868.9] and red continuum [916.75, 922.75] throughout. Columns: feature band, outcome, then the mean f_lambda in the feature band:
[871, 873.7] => -0.02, 13.5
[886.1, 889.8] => 0.12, 13.4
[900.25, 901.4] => 0.00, 14.2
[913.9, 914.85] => 0.00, 14.6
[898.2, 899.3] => 0.00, 14.2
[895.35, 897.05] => 0.03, 13.8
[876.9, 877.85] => -0.03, 14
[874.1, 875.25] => 0.00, 13.5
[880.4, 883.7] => -0.07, 14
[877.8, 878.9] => -0.04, 14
